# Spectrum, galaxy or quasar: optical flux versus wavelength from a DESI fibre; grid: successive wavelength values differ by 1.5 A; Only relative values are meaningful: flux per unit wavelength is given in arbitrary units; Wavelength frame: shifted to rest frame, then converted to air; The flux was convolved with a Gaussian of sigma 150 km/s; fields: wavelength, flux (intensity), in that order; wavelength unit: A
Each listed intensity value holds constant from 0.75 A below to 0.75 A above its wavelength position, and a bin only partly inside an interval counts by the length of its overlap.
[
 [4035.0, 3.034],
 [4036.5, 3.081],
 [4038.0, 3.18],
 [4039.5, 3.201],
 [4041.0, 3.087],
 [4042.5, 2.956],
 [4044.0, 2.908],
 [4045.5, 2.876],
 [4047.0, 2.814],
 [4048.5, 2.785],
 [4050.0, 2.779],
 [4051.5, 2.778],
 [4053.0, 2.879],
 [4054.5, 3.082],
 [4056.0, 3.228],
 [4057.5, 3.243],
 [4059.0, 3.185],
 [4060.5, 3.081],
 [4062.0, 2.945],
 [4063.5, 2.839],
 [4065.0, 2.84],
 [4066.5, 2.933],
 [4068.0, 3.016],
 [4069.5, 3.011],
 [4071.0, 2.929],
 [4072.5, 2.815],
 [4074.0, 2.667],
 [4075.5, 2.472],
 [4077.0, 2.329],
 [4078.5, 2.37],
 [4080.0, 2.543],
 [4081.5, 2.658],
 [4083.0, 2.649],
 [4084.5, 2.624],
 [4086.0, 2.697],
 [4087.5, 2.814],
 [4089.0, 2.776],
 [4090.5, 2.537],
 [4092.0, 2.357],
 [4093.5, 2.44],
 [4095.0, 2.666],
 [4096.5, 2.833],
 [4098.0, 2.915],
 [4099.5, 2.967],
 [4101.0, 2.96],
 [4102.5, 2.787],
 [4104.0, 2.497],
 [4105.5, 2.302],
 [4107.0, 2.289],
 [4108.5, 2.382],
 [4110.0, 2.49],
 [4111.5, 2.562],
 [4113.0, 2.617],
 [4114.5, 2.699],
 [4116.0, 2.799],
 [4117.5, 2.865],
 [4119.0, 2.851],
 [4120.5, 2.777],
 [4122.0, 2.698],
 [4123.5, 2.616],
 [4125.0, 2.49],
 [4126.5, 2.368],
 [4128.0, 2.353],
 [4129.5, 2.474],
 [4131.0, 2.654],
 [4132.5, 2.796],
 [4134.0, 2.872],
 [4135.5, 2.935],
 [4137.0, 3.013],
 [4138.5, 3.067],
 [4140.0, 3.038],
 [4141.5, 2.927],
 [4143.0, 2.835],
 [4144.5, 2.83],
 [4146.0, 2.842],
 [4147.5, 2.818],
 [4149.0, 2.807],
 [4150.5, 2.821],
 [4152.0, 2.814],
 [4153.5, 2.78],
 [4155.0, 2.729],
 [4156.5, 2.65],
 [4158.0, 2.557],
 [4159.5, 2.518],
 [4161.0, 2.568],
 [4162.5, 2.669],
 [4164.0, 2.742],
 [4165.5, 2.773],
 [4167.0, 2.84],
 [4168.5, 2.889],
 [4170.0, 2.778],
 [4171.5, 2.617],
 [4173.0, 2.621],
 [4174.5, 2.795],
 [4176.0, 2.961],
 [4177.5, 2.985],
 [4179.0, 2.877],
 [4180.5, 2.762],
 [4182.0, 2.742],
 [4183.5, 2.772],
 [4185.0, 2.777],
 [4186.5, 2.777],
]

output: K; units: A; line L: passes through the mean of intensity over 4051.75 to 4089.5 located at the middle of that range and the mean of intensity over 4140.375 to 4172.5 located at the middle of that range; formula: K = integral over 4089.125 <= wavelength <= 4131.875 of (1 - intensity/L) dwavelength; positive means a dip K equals 2.7 A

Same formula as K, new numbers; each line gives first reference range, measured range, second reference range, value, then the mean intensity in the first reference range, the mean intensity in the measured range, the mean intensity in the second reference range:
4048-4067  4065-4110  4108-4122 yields 2.48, 2.97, 2.66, 2.68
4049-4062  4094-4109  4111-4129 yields 0.49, 3.02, 2.66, 2.64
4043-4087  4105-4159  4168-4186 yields 1.96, 2.83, 2.71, 2.8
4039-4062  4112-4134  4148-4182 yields 1.44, 2.99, 2.65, 2.75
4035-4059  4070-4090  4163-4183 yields 2.04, 3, 2.65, 2.8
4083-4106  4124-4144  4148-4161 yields -0.44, 2.68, 2.75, 2.7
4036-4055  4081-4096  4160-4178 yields 1.36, 2.95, 2.62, 2.76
